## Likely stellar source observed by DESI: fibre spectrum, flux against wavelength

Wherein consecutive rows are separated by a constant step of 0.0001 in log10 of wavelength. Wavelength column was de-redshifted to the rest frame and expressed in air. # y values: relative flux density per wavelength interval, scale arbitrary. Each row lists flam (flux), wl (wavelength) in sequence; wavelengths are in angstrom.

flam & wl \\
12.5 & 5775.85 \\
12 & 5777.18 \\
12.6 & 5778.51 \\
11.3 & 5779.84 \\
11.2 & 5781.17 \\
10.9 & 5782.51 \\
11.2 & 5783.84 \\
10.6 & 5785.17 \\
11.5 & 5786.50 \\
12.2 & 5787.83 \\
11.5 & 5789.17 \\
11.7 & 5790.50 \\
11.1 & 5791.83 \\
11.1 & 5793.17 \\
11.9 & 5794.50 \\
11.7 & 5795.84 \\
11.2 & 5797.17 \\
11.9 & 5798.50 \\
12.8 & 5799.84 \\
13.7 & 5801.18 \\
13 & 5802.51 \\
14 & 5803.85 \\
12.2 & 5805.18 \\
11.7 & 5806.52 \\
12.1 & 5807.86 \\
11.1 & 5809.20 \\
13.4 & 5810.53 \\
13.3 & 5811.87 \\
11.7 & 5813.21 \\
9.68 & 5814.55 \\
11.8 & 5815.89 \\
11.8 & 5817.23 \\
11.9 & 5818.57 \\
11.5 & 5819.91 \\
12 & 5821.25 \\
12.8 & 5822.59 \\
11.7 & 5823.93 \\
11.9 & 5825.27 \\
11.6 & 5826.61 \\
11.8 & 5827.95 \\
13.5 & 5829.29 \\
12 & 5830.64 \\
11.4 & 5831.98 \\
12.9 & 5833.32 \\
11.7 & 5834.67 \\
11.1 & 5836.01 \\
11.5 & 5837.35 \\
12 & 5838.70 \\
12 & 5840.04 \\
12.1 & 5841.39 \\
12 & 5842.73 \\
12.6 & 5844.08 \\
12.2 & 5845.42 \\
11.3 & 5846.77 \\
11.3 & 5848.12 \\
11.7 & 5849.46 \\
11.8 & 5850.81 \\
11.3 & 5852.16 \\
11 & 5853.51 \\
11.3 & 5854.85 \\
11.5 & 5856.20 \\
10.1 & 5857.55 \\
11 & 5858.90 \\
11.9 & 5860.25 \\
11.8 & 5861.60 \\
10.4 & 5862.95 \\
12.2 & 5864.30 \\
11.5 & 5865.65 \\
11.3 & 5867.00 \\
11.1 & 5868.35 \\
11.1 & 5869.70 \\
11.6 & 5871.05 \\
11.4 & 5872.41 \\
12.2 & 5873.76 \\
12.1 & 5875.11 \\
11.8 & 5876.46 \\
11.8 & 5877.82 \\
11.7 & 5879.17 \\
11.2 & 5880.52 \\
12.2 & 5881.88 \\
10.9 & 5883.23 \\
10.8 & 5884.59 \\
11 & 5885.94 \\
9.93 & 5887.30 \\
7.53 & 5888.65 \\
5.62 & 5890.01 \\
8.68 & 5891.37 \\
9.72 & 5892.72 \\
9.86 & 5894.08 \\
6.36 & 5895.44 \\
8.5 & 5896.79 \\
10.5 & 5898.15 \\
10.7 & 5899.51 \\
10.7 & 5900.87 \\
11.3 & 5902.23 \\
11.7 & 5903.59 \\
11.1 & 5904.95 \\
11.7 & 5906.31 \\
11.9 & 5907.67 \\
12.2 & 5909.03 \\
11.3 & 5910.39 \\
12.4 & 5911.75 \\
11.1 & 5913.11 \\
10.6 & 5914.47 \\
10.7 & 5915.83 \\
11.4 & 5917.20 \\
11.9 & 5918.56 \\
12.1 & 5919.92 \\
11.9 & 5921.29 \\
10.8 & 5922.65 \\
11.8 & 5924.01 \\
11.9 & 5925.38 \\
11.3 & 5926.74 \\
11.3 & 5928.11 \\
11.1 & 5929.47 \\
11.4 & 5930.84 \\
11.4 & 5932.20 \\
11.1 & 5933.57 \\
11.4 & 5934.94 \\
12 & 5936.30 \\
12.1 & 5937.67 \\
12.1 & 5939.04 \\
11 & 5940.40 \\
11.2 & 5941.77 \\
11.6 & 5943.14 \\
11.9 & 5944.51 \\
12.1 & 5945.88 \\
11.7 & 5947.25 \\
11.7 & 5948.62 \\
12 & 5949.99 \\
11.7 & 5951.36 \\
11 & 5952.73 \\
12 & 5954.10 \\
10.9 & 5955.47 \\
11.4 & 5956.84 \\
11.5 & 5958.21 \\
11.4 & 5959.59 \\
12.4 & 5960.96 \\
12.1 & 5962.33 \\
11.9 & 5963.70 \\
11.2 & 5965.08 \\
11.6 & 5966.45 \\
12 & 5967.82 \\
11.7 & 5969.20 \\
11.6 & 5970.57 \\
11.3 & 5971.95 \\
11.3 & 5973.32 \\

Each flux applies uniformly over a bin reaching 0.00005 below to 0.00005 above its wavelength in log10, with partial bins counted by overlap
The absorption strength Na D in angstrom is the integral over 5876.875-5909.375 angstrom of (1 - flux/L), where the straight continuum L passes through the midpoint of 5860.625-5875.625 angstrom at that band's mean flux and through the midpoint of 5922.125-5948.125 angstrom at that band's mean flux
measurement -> 3.4 angstrom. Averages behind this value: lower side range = 11.5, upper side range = 11.5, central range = 10.3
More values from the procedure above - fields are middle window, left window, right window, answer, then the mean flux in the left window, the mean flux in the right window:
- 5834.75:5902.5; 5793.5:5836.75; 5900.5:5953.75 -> 5.0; 12.1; 11.5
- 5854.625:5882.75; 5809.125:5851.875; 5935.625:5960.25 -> 0.8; 11.9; 11.6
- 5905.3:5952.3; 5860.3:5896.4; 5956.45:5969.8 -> -1.3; 10.6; 11.7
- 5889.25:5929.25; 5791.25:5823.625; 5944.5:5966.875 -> 3.6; 12.1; 11.7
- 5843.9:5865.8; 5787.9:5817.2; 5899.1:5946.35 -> 0.7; 12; 11.5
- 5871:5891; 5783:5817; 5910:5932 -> 1.5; 11.9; 11.4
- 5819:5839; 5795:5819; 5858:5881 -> 0.0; 12.2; 11.5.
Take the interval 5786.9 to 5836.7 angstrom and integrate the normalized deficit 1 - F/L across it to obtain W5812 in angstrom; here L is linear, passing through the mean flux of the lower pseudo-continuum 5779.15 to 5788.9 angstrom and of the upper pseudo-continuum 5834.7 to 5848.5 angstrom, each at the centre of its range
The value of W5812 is -2.0 angstrom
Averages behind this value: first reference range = 11.3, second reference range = 11.8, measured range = 12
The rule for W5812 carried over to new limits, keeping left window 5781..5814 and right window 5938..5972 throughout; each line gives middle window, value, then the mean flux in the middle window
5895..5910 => 1.36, 10.7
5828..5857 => 0.13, 11.8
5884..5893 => 2.13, 9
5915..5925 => 0.17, 11.5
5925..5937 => 0.28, 11.4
